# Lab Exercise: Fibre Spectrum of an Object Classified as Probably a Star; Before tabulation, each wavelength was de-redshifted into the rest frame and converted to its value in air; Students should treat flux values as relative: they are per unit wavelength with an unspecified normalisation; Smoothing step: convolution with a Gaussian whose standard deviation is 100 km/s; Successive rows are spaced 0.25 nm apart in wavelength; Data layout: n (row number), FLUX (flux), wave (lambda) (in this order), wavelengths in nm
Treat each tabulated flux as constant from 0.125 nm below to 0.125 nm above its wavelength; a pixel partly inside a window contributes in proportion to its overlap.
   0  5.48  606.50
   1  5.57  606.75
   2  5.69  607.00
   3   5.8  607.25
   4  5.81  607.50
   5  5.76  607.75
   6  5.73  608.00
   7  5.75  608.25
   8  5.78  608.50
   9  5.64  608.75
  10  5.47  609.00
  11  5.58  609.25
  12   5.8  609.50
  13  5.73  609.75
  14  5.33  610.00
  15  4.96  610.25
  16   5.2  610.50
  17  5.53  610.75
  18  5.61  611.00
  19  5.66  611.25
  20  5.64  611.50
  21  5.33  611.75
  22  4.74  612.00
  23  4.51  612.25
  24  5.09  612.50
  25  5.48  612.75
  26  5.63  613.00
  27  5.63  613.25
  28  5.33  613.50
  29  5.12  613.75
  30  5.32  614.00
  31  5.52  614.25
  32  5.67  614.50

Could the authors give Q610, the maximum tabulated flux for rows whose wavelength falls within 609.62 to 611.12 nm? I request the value 5.73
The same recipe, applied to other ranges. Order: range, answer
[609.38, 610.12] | 5.8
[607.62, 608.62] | 5.78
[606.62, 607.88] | 5.81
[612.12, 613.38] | 5.63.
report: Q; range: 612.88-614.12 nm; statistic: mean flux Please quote 5.41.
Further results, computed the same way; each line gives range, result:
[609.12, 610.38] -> 5.48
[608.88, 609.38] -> 5.53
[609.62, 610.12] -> 5.53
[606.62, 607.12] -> 5.63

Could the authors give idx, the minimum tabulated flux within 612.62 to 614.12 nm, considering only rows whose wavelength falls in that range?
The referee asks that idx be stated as 5.12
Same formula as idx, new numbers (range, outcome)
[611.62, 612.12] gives 4.74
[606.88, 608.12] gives 5.69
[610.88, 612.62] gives 4.51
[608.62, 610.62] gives 4.96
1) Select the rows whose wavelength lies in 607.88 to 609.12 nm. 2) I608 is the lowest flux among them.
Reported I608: 5.47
